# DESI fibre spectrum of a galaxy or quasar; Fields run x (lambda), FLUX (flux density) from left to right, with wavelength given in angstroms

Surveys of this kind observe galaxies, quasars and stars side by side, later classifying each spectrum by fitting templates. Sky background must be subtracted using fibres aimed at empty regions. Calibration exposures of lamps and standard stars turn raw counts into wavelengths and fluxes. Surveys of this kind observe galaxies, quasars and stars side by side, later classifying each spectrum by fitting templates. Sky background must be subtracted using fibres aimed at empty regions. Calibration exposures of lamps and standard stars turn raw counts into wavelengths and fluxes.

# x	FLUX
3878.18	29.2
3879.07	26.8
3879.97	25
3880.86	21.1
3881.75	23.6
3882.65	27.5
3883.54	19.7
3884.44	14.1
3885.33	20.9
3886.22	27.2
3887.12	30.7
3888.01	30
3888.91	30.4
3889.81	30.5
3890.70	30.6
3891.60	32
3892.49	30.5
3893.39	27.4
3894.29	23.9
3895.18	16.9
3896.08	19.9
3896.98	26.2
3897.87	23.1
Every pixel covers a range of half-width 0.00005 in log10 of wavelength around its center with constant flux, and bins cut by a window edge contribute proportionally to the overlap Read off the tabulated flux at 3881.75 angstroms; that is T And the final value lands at 23.6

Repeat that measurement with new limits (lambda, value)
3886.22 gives 27.2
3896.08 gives 19.9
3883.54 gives 19.7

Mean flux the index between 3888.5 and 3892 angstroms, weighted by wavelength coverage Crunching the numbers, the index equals 30.8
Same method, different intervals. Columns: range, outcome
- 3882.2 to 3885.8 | 20.6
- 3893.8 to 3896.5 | 20.3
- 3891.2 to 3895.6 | 26.2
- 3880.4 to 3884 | 23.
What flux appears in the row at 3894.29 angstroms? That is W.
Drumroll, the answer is 23.9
